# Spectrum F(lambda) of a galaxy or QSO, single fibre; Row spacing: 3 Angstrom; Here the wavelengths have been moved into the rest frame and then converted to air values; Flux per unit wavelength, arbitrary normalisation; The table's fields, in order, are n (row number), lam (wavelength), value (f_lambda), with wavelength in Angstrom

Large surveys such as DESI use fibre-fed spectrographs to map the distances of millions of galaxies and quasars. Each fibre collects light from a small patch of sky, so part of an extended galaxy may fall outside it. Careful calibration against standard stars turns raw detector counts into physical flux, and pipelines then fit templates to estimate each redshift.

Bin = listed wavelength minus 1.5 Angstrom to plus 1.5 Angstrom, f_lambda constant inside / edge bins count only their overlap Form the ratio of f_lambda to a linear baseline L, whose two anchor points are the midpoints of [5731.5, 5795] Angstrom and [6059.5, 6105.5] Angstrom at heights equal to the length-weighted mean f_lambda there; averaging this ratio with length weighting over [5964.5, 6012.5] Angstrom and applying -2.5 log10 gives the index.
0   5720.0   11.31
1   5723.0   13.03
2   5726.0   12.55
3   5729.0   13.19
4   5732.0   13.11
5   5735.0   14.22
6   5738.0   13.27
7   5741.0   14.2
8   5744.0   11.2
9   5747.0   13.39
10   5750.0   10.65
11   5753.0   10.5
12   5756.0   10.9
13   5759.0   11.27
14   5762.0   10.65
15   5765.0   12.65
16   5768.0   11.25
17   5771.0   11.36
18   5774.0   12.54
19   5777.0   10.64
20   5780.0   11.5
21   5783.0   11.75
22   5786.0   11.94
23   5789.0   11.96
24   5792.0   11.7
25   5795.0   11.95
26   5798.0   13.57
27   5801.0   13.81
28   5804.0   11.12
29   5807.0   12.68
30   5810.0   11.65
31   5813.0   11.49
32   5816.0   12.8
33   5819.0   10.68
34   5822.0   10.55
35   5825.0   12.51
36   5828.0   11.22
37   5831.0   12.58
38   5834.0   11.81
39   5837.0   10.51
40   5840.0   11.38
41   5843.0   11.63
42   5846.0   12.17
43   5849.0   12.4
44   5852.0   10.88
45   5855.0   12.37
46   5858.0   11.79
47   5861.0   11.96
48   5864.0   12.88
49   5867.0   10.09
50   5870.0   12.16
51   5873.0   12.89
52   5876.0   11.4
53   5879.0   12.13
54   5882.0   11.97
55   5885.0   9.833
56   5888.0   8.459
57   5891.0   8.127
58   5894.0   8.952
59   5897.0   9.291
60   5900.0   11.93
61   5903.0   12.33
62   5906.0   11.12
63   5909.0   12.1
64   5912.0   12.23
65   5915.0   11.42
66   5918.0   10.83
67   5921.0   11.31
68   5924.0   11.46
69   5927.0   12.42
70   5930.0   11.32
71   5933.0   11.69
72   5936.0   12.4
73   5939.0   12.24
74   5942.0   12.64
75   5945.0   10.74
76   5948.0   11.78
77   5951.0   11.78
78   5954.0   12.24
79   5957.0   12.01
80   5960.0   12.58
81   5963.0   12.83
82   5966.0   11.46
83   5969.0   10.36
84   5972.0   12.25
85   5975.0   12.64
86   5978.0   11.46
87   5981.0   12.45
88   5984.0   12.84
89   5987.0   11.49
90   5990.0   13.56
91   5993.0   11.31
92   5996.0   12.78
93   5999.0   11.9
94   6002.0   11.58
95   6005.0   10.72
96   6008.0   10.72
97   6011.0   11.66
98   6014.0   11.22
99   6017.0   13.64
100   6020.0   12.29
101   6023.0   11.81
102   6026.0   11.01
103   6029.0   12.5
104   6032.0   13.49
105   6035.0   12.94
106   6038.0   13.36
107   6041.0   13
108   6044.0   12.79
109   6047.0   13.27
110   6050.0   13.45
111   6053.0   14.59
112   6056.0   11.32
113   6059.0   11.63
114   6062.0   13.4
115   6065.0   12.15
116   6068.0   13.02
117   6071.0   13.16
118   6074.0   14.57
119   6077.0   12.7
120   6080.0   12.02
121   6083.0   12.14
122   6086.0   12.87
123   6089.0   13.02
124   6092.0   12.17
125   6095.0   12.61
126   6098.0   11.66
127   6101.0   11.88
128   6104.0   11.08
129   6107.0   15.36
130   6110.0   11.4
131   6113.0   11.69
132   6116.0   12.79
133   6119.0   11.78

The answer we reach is 0.048 mag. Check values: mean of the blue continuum 11.9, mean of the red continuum 12.5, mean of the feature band 11.8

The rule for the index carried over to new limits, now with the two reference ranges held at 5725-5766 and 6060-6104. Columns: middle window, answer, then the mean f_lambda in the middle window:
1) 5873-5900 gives 0.203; 10.3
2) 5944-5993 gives 0.041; 12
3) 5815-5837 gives 0.065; 11.6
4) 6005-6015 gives 0.129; 11.1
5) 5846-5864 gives 0.034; 12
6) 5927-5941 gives 0.041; 12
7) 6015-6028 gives 0.033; 12.2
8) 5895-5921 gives 0.098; 11.4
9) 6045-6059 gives -0.035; 13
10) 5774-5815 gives 0.027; 12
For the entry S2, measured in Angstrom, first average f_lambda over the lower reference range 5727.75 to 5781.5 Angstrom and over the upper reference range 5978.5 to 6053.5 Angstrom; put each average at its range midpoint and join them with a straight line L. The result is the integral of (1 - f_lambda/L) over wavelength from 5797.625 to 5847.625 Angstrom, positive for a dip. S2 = 1.1 Angstrom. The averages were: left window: 12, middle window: 11.9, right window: 12.4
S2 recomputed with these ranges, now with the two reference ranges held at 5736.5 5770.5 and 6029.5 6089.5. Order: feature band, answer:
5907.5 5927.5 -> 1.2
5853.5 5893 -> 3.3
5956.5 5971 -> 0.8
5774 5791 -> 0.4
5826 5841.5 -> 0.7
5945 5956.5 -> 0.7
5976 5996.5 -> 0.7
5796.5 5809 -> -0.8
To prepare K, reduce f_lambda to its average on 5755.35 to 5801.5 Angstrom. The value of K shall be 11.8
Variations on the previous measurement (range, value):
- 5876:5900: 10.1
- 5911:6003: 11.9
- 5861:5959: 11.4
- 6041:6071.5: 12.9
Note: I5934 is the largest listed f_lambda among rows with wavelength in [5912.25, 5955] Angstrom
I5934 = 12.64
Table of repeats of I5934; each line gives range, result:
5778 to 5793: 11.96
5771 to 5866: 13.81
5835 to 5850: 12.4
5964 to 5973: 12.25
